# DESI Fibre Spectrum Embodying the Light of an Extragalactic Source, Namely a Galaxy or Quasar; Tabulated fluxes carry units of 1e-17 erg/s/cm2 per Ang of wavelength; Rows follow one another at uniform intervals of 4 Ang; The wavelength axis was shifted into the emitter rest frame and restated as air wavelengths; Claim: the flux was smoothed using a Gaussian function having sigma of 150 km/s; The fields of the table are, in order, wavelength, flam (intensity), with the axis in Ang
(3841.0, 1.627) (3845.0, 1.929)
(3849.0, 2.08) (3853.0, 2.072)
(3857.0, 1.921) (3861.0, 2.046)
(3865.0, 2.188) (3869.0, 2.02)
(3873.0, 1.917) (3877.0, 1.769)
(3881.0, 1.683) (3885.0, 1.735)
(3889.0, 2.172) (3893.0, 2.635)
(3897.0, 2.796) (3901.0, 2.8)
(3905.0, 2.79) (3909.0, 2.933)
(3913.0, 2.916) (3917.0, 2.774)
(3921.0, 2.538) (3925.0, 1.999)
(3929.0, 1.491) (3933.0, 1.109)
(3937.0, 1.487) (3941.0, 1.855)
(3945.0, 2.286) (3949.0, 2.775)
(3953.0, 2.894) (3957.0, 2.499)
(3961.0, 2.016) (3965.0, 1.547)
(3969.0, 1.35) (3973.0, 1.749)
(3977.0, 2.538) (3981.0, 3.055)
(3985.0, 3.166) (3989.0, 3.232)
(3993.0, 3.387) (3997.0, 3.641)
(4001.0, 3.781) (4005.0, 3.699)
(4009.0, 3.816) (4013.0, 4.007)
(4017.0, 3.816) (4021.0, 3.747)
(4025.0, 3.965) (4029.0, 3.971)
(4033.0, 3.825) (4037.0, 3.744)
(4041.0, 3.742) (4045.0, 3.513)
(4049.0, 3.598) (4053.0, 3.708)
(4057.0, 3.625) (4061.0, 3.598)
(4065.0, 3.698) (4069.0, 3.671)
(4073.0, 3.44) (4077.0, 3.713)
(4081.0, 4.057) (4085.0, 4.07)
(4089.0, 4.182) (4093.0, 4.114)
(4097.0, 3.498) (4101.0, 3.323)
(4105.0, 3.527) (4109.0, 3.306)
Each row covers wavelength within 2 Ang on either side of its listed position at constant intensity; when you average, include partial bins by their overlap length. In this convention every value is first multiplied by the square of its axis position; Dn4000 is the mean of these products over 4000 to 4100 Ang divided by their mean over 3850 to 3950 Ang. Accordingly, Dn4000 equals 1.87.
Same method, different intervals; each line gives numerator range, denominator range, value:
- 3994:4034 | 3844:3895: 2.04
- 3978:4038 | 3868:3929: 1.64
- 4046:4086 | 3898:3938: 1.72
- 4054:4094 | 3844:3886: 2.17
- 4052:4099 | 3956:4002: 1.50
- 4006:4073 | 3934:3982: 1.83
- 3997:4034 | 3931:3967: 1.93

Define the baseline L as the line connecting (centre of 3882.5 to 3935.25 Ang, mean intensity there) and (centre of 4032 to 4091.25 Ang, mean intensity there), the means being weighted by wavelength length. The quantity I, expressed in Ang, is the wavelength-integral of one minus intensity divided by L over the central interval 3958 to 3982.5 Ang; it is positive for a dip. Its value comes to 7.38 Ang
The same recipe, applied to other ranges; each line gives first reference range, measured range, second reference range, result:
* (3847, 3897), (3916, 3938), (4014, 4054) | 6.2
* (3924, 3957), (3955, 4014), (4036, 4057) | -3.0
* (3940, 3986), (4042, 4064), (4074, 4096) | -0.5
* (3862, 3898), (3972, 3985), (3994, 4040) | 2.8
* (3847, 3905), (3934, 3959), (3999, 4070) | 5.4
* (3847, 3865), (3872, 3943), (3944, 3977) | -3.1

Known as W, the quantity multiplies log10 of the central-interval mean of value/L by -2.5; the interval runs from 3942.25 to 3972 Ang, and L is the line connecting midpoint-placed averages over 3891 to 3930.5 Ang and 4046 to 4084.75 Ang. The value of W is 0.31 mag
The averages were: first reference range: 2.58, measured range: 2.17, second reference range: 3.69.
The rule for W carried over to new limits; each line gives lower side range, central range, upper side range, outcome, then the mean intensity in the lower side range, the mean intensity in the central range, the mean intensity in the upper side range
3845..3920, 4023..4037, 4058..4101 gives -0.15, 2.29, 3.9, 3.78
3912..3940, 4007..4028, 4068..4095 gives -0.24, 2.01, 3.88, 3.9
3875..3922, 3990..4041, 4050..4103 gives -0.14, 2.46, 3.77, 3.74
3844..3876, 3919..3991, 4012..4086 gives 0.30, 2.02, 2.2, 3.76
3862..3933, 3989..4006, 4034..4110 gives -0.16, 2.27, 3.58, 3.7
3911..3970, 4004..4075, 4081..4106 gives -0.17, 2.12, 3.73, 3.82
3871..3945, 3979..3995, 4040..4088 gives -0.09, 2.19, 3.21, 3.71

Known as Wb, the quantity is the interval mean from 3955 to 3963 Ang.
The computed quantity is 2.26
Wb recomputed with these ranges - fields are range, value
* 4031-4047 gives 3.71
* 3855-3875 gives 2.02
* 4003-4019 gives 3.83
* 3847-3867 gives 2.06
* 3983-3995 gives 3.26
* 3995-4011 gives 3.73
